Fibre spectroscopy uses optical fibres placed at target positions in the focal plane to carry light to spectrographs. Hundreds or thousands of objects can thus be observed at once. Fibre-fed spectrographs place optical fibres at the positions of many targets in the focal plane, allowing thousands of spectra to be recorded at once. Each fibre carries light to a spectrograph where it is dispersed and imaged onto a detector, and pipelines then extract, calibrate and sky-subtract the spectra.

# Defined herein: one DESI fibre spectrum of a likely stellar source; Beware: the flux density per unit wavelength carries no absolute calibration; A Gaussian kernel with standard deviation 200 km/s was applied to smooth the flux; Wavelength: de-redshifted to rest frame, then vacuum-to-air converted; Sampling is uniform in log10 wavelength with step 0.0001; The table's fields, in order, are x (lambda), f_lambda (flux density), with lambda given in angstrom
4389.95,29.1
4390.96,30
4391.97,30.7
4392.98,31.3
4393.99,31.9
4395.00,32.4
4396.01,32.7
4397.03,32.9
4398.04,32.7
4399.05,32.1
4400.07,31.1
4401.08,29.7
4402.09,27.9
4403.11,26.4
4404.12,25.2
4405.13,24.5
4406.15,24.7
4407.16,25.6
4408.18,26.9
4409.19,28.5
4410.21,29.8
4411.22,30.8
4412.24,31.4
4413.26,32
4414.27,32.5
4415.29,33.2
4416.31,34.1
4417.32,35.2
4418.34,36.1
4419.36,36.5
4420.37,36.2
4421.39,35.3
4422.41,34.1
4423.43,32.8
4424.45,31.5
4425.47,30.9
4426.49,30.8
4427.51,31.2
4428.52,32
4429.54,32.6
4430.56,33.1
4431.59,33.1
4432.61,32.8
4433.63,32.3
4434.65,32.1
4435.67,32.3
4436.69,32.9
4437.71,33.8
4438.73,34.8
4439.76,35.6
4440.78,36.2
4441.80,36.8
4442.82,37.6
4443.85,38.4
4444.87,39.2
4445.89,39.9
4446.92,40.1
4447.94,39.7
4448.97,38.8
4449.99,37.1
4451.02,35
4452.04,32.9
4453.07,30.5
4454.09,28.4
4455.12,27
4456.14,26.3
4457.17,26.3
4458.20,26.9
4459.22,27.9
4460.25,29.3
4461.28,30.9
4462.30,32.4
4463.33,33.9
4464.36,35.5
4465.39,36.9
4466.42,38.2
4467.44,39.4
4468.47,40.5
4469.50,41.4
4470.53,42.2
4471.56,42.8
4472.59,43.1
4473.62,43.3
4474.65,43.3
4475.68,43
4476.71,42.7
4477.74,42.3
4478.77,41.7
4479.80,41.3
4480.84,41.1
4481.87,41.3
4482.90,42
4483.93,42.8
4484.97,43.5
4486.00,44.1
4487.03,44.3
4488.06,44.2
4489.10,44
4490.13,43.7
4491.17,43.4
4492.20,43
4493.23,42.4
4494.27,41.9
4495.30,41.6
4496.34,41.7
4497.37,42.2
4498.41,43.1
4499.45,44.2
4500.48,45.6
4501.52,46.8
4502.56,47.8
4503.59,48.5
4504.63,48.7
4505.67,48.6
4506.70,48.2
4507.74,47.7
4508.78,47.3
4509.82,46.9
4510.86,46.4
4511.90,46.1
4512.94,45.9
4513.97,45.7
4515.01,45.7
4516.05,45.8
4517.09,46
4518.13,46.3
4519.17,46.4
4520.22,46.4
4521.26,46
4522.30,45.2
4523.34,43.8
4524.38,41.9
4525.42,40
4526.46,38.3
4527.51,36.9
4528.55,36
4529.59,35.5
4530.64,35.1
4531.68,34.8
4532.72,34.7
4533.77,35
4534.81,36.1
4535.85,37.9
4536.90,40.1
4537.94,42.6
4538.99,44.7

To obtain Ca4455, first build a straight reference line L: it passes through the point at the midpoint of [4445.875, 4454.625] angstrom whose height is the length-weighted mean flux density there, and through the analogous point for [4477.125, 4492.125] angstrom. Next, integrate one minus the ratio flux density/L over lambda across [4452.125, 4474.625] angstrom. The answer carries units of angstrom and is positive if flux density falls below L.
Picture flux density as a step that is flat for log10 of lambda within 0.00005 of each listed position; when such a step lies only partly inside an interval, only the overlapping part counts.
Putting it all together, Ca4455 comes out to 2.3 angstrom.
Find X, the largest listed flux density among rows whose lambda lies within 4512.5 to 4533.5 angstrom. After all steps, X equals 46.4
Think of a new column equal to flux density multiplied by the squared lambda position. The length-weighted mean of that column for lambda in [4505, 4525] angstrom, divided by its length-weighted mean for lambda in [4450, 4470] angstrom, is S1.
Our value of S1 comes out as 1.4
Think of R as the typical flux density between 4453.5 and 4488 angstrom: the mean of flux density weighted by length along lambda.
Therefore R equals 37.8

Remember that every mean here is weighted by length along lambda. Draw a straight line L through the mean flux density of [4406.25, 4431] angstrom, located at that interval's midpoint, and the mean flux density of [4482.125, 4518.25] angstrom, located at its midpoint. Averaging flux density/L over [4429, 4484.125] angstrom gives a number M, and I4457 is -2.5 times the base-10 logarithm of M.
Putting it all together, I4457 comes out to 0.05 mag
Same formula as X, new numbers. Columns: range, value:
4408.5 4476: 43.3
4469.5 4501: 45.6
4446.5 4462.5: 40.1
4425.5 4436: 33.1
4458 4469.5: 41.4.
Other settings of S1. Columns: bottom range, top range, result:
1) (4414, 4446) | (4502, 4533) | 1.33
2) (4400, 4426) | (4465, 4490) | 1.40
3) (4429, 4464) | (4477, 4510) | 1.35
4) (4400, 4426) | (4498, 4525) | 1.56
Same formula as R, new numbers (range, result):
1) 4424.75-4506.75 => 38.3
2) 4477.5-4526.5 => 44.5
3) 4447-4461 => 31.5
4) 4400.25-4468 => 32.6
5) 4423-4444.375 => 33.5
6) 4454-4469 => 32.1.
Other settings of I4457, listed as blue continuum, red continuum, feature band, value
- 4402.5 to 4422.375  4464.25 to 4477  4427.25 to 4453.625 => 0.02 mag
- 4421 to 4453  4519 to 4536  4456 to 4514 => -0.12 mag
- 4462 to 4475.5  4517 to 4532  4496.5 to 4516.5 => -0.14 mag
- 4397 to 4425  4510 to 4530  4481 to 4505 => -0.09 mag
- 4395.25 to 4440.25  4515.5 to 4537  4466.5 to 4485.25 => -0.16 mag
